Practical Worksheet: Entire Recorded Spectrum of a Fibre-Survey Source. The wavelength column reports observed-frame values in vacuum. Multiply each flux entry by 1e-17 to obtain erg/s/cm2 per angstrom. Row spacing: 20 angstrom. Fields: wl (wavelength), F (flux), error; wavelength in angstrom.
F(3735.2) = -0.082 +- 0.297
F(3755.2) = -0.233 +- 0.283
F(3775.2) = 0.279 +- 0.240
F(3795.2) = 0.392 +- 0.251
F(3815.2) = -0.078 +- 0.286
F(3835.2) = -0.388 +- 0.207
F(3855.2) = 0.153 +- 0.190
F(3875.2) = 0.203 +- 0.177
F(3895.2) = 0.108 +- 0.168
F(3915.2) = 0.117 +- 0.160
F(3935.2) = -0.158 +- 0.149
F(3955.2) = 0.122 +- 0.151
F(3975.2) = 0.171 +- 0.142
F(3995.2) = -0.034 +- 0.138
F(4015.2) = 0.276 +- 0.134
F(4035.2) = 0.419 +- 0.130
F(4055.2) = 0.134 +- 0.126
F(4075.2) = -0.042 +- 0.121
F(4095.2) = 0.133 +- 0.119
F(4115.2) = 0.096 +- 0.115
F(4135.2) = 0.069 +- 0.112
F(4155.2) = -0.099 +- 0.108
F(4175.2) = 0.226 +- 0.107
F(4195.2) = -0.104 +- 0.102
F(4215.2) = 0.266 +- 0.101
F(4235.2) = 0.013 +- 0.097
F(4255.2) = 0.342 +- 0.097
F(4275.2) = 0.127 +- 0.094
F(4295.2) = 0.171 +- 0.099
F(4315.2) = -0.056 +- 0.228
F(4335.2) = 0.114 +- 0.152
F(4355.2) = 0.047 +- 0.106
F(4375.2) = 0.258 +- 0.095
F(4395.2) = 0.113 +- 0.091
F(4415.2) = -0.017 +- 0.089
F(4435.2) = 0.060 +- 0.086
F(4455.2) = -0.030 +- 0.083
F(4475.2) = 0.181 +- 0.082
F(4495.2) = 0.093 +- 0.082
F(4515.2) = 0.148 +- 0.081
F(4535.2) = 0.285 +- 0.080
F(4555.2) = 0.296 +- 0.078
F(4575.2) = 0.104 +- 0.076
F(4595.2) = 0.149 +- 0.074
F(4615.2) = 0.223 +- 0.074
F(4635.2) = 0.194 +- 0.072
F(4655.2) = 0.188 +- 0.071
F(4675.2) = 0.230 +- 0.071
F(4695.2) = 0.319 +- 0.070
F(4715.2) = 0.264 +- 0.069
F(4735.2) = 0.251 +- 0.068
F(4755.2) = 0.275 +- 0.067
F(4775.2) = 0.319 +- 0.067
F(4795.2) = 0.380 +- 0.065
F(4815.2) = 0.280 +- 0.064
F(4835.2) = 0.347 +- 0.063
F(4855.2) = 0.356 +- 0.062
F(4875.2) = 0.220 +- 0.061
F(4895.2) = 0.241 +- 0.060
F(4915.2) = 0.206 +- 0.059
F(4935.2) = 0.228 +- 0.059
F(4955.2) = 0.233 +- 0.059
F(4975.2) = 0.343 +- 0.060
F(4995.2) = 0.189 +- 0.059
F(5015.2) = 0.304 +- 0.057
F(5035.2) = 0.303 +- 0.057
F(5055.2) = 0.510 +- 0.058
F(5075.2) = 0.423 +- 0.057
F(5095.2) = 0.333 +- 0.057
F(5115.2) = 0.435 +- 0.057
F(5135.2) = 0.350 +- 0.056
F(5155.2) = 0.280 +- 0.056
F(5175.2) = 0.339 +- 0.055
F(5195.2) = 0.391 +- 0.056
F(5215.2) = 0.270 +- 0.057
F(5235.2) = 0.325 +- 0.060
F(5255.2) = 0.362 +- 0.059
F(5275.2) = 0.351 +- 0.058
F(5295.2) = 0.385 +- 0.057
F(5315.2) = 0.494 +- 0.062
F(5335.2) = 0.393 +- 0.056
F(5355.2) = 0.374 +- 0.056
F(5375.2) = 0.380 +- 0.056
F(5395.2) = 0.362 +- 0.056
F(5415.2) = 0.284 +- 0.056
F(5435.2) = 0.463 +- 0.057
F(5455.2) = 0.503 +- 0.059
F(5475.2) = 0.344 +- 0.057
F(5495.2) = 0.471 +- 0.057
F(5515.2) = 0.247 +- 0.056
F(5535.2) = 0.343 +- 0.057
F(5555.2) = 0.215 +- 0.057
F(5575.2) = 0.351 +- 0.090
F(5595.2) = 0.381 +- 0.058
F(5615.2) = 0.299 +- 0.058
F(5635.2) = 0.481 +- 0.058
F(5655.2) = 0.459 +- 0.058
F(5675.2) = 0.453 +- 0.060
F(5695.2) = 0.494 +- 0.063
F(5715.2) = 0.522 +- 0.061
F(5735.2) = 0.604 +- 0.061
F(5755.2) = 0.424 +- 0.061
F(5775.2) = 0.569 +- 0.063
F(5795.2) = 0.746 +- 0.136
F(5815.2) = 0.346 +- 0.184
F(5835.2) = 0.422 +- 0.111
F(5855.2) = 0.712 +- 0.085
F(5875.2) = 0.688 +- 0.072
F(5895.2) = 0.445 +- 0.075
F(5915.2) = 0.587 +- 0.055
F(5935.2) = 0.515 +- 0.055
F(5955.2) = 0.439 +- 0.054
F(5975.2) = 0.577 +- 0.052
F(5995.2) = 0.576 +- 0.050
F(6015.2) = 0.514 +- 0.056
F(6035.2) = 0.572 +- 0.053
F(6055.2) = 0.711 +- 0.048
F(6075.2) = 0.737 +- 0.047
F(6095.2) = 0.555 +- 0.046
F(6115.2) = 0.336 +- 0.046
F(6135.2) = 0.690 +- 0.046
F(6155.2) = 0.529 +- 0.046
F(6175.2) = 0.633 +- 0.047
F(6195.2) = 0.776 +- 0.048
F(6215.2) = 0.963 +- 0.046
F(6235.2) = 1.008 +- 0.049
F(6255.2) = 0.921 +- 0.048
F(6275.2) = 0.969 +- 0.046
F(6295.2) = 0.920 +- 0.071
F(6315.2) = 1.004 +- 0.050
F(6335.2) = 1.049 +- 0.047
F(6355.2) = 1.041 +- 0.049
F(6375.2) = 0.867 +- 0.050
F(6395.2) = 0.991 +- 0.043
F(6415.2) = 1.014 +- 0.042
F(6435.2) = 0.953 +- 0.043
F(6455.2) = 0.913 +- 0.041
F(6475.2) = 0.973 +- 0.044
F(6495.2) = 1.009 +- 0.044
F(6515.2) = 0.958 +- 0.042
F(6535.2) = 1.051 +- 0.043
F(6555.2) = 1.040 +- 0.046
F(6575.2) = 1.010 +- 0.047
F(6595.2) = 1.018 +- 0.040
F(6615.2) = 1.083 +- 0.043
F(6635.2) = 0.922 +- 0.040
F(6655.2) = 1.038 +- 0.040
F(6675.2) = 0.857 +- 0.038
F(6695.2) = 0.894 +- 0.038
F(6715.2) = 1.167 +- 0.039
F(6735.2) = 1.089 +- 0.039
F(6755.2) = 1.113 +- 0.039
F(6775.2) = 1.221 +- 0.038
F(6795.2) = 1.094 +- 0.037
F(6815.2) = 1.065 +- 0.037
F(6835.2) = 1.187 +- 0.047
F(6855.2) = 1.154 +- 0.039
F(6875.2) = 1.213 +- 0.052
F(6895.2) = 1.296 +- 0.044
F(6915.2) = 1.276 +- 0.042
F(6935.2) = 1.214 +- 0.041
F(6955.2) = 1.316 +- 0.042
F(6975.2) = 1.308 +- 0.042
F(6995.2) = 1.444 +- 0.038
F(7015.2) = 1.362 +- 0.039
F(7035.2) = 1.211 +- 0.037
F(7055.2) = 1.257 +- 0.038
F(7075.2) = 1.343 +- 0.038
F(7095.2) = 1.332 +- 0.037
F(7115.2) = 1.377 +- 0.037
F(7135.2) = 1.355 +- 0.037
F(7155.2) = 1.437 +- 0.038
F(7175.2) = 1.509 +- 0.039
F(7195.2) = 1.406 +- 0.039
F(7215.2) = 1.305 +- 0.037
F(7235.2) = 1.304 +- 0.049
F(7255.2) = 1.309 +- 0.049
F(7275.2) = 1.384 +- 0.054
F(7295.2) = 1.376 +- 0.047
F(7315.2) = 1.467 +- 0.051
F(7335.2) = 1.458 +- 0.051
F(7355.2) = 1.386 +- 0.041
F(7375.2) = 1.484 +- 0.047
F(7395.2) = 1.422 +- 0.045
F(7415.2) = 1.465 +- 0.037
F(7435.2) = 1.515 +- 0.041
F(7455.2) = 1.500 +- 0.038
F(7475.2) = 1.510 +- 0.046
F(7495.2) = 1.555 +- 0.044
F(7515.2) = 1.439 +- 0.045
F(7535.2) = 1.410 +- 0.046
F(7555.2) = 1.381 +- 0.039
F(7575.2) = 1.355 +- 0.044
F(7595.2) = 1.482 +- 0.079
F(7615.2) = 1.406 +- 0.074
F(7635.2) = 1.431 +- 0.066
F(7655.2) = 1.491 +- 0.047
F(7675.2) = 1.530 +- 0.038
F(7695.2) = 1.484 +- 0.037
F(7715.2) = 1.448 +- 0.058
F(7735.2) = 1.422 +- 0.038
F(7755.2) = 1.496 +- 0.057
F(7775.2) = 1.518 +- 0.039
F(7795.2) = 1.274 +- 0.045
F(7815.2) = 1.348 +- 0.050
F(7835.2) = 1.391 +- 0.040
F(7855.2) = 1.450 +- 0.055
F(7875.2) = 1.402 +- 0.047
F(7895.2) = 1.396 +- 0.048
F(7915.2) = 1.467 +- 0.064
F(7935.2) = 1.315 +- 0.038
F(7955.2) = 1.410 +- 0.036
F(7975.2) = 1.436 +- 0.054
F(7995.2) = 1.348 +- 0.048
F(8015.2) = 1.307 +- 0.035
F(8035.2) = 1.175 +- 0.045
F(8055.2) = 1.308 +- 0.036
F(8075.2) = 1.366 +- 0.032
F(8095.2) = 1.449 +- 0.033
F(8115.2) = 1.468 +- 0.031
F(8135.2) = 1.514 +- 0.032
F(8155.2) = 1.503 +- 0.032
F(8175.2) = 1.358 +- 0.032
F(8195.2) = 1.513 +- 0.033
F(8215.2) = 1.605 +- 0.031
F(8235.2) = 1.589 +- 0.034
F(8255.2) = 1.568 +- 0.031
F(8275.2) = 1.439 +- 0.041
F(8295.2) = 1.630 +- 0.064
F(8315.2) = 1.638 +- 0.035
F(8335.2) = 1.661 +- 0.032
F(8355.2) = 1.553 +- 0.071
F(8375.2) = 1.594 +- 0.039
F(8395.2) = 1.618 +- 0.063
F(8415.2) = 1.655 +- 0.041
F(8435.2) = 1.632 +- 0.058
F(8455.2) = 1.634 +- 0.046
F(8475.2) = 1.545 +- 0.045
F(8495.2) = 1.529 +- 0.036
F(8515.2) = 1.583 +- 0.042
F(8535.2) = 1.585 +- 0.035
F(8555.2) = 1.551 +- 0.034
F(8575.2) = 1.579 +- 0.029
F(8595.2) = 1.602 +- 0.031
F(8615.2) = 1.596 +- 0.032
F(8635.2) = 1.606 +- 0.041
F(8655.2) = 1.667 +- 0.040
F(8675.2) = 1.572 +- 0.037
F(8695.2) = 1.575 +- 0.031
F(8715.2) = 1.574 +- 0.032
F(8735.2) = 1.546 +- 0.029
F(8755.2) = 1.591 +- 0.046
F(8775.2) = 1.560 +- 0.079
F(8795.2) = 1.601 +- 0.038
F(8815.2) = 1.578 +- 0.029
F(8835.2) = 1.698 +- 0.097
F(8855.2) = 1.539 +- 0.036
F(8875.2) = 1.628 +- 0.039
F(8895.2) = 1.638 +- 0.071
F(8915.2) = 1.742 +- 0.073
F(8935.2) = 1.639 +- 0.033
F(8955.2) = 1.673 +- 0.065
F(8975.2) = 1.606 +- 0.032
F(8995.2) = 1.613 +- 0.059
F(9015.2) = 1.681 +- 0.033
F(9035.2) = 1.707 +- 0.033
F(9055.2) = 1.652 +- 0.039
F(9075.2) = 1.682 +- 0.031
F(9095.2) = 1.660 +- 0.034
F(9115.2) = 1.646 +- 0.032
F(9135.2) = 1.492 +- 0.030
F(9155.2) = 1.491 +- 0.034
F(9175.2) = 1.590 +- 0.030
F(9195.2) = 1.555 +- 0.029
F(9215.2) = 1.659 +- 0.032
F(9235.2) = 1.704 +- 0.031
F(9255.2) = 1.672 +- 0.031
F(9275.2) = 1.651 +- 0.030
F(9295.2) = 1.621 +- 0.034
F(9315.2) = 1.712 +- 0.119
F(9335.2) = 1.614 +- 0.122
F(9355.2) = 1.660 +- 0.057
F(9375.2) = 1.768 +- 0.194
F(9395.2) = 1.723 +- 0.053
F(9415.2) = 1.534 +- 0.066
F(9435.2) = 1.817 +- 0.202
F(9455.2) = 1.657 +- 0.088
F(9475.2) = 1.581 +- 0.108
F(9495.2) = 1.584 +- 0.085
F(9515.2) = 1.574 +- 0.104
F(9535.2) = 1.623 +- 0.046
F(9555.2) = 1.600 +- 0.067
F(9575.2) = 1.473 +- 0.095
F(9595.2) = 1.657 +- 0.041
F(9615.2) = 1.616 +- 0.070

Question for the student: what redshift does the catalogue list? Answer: 0.552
